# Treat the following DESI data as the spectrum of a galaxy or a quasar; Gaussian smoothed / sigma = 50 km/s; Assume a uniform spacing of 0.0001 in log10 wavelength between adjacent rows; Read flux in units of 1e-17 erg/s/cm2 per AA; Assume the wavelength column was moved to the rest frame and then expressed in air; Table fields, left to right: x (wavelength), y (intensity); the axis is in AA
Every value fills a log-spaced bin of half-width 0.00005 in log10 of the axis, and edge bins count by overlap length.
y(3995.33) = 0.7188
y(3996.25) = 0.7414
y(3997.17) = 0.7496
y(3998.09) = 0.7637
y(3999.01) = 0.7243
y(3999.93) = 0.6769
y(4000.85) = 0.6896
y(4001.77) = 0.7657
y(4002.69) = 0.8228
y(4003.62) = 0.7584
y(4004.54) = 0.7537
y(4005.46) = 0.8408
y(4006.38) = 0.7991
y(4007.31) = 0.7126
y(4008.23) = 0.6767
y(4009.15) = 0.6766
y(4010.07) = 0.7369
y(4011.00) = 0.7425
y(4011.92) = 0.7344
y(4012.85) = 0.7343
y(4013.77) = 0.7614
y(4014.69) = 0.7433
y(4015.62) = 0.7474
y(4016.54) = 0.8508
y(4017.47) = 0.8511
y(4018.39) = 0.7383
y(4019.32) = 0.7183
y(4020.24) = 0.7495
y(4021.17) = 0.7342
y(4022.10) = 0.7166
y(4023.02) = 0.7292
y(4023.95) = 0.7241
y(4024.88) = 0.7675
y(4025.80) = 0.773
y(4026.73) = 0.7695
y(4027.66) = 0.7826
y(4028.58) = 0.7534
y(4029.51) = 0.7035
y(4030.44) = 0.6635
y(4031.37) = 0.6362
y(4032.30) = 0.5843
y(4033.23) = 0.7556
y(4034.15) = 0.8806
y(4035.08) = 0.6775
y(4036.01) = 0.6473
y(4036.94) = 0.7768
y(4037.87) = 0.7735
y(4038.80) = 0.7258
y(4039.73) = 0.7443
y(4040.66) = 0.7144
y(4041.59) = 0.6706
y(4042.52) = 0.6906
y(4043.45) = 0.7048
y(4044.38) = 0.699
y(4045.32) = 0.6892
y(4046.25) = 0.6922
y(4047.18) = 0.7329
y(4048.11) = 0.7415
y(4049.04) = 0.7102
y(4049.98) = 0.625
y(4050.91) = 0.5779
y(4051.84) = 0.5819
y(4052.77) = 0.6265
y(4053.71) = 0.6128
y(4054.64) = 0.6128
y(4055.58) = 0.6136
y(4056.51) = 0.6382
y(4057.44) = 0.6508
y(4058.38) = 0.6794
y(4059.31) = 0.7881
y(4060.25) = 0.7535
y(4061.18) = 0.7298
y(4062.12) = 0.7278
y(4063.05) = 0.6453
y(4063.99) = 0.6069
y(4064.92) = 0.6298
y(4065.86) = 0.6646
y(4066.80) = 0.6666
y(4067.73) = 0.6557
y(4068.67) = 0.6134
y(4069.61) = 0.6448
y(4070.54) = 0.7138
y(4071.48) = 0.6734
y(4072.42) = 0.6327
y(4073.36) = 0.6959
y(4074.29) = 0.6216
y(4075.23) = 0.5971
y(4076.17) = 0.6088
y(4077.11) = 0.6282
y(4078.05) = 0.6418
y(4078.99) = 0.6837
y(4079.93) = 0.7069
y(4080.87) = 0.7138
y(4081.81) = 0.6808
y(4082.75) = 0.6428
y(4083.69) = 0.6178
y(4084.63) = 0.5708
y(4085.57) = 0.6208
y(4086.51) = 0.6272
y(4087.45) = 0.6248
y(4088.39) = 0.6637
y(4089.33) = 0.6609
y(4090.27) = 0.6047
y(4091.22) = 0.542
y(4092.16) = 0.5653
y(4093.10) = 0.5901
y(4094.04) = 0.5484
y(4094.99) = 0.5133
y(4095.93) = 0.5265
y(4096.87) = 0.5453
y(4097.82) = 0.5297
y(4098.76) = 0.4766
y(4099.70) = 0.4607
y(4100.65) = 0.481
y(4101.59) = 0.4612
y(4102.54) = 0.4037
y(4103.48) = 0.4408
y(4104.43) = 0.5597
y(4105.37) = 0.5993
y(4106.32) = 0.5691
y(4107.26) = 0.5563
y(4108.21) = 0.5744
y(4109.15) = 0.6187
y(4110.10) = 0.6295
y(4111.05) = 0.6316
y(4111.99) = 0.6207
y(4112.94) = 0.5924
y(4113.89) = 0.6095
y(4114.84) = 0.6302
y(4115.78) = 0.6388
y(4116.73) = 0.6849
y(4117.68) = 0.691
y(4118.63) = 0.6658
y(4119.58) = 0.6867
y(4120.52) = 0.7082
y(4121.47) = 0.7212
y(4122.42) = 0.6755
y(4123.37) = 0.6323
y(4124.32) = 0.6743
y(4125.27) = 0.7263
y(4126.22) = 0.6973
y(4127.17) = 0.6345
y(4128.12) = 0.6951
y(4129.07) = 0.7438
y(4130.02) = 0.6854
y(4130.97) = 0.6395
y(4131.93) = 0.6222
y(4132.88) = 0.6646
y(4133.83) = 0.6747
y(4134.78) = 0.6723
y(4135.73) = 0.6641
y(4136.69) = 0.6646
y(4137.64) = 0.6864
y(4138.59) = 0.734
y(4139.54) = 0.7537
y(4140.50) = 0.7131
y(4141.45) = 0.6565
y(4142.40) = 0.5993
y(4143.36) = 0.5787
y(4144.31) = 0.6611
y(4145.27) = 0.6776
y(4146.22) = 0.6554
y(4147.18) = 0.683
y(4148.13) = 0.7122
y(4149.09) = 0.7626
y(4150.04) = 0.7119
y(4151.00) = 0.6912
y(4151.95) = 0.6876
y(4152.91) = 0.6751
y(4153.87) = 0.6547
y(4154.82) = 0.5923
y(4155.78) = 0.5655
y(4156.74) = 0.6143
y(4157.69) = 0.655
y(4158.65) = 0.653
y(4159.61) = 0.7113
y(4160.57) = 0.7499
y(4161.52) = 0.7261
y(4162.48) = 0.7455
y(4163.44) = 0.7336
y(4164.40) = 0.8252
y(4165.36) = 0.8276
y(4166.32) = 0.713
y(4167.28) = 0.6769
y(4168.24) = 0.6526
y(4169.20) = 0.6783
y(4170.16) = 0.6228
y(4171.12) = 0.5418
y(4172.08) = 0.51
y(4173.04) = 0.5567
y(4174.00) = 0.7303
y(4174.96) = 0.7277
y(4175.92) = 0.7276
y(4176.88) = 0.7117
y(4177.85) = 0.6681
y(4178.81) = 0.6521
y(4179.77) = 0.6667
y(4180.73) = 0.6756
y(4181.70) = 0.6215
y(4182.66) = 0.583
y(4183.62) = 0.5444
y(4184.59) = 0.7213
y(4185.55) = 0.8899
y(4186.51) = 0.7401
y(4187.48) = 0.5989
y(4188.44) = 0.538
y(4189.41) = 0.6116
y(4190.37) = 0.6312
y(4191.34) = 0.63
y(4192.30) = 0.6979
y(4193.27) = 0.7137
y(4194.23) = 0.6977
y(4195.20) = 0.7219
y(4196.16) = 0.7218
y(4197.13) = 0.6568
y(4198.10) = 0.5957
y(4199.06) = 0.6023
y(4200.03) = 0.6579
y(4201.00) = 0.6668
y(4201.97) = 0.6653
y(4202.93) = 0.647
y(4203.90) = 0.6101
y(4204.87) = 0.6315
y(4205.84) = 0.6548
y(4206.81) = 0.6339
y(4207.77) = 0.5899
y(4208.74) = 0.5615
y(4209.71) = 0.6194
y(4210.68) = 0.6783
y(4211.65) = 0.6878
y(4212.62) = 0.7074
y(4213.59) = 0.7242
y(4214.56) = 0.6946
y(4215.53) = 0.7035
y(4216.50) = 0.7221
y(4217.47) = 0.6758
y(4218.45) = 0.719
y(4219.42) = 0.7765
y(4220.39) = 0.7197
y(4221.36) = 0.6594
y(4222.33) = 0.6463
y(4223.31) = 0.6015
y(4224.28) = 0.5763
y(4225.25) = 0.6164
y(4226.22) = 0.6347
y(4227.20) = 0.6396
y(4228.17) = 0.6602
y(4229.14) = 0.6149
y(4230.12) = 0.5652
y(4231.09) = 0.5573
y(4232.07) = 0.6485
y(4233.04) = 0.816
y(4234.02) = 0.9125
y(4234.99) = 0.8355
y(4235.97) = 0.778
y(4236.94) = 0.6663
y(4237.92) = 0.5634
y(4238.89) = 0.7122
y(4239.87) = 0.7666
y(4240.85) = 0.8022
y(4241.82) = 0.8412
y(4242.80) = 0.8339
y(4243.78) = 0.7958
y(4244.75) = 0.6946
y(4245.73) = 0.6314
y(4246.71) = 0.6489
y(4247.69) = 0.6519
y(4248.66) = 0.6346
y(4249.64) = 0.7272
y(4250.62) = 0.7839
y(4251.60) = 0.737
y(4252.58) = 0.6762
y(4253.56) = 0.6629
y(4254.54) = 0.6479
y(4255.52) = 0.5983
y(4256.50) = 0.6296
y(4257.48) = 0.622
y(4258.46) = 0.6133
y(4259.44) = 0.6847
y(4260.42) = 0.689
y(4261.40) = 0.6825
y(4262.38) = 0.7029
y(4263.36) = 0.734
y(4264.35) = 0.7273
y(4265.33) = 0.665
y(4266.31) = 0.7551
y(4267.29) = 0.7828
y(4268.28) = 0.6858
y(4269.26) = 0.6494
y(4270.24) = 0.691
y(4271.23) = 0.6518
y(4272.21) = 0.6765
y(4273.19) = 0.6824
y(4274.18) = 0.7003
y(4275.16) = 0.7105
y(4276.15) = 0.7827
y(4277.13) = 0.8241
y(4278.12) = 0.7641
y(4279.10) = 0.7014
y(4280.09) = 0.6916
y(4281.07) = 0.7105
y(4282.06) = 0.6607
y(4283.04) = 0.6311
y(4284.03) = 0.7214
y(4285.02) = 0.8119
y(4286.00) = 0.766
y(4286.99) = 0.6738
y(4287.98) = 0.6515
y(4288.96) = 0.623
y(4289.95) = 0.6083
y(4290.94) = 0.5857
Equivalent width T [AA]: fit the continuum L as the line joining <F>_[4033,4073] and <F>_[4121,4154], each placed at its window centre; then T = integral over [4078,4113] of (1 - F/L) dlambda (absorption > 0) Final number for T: 5.2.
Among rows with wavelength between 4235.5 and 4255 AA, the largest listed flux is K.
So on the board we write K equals 0.8412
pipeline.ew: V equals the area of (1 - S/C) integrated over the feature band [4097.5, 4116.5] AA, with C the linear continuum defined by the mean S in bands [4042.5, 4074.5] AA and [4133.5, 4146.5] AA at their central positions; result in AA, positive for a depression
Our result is 3.2 AA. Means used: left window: 0.667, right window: 0.671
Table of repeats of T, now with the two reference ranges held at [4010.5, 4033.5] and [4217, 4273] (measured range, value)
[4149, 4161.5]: 0.7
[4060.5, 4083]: 2.1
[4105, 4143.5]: 3.2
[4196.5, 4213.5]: 1.4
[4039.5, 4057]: 1.6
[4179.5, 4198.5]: 1.1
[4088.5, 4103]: 3.8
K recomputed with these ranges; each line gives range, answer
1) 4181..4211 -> 0.8899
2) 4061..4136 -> 0.7438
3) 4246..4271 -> 0.7839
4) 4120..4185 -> 0.8276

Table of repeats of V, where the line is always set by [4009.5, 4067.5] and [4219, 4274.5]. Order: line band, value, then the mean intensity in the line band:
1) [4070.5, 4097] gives 3.07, 0.622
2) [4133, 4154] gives 0.55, 0.681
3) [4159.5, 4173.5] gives 0.26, 0.684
